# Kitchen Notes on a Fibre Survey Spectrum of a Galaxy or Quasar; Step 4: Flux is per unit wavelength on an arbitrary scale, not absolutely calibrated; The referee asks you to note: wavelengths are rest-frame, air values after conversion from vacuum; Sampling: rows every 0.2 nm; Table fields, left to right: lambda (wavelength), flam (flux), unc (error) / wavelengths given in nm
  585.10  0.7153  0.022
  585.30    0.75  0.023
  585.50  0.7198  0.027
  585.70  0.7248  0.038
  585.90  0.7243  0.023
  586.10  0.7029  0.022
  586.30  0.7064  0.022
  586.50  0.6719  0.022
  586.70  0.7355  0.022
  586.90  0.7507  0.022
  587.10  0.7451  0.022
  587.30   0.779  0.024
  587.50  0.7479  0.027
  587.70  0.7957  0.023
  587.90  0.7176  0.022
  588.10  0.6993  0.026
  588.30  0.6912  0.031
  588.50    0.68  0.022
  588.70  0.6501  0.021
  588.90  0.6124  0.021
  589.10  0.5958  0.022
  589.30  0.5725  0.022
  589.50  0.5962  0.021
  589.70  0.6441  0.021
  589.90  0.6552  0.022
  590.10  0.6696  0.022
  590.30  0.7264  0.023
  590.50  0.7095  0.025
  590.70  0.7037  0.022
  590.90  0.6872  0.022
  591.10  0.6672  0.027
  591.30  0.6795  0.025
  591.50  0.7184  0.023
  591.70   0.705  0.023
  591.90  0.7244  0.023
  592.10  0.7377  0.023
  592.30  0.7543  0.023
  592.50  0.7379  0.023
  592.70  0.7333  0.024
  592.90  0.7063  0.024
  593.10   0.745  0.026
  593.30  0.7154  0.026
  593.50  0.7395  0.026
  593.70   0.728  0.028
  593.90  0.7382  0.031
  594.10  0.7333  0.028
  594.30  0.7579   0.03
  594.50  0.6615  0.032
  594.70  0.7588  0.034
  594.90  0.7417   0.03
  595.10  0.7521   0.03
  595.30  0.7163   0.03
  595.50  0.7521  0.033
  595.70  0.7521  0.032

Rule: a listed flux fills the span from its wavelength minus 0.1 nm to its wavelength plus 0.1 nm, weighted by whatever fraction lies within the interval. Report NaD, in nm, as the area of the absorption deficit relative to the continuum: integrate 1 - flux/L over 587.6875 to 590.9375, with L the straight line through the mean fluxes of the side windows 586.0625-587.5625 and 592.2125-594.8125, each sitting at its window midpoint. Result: 0.28 nm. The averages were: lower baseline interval 0.731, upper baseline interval 0.731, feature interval 0.667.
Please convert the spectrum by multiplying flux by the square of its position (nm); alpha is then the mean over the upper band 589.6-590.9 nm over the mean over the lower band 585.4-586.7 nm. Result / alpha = 0.98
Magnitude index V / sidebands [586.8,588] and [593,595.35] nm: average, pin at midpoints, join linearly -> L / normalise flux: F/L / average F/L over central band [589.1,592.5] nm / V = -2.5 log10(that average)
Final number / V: 0.09 mag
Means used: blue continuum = 0.756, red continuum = 0.733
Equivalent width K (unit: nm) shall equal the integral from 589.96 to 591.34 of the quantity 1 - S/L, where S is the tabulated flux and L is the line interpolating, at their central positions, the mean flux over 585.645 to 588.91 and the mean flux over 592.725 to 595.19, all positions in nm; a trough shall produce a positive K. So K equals 0.06 nm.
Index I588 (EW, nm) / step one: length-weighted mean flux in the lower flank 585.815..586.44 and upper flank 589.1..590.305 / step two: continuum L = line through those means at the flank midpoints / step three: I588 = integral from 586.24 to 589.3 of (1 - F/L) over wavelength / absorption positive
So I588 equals -0.12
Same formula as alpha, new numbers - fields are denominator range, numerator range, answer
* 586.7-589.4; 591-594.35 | 1.06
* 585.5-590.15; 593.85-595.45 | 1.09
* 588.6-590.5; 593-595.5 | 1.16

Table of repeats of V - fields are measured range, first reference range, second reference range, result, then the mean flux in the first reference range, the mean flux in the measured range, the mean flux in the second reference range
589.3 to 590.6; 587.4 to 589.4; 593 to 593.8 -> 0.05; 0.676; 0.66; 0.732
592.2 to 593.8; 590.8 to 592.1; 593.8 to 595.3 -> -0.02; 0.7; 0.732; 0.734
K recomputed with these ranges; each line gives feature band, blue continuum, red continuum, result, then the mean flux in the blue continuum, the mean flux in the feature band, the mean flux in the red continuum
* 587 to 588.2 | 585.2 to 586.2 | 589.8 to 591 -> -0.061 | 0.724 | 0.747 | 0.692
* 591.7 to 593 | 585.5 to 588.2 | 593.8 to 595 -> 0.002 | 0.73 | 0.73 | 0.732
